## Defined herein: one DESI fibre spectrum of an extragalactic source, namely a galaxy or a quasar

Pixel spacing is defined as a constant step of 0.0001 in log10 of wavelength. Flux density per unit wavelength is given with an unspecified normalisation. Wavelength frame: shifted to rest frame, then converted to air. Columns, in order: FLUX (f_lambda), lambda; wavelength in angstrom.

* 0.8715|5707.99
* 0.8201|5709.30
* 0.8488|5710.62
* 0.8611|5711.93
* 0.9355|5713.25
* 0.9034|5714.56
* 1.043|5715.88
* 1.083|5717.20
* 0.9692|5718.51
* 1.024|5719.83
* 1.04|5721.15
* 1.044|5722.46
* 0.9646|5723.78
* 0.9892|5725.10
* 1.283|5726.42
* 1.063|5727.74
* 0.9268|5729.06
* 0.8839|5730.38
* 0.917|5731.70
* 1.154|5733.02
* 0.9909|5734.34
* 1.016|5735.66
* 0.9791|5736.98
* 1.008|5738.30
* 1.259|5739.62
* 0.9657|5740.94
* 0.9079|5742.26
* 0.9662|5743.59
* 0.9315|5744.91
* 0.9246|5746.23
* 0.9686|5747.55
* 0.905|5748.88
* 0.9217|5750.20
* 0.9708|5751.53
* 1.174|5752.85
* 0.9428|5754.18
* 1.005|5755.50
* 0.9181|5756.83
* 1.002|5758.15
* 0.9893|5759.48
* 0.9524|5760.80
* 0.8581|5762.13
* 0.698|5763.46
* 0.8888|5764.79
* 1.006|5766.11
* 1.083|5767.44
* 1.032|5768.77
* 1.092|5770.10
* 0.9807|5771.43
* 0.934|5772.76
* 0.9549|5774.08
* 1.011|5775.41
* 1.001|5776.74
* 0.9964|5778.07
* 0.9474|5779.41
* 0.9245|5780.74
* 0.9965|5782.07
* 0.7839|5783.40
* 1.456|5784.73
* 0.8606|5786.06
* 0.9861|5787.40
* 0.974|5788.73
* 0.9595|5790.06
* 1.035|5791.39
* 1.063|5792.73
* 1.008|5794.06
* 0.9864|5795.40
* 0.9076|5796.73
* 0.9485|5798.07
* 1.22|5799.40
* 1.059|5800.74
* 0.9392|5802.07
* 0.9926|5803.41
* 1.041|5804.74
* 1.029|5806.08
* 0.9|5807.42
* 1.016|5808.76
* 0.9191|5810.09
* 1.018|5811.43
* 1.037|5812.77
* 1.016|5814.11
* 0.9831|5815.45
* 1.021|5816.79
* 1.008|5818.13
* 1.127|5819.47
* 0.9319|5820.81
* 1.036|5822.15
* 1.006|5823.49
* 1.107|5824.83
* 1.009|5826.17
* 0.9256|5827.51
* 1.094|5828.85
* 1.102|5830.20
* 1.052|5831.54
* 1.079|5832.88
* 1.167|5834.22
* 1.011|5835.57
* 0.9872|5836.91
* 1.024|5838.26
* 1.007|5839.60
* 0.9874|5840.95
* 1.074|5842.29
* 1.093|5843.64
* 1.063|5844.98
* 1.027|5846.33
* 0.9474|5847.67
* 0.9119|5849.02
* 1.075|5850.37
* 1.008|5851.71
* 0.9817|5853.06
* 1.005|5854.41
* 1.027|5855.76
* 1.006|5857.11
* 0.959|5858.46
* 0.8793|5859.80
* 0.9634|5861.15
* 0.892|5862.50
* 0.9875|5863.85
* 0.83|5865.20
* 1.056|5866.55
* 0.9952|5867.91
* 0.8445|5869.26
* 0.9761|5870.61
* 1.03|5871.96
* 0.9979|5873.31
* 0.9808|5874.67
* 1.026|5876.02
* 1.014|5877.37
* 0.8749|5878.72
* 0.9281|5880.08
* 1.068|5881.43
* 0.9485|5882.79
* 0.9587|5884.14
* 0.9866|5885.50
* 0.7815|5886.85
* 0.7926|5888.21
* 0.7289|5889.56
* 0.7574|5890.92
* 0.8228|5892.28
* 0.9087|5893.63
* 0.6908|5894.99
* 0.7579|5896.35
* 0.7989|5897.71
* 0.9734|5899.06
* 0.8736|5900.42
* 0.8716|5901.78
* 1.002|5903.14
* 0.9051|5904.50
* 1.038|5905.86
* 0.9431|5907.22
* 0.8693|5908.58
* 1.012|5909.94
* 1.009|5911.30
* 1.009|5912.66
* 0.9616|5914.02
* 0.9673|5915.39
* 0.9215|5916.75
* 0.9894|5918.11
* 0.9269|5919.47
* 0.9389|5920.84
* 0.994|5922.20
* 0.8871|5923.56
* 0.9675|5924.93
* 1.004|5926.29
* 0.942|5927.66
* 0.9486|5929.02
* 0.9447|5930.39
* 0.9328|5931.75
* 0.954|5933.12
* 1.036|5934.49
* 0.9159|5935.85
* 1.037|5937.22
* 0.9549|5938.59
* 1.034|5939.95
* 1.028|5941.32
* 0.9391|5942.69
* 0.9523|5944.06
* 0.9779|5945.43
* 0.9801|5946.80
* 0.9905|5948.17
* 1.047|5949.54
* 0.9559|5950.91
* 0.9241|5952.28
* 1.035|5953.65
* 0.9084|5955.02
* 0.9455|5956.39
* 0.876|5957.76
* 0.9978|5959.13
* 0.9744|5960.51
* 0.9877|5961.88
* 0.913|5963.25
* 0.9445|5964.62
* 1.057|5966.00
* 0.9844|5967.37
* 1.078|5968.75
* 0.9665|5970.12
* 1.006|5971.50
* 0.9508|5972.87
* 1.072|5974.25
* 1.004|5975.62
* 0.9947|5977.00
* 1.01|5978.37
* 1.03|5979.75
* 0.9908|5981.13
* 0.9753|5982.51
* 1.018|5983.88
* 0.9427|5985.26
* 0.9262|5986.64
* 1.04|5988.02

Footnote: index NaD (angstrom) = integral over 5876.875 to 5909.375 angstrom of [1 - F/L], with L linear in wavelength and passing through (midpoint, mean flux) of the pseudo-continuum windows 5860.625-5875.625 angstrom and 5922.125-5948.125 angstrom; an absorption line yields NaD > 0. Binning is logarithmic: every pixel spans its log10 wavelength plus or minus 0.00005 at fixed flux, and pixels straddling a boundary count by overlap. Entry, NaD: 2.59 angstrom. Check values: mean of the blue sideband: 0.96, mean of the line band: 0.887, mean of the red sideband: 0.97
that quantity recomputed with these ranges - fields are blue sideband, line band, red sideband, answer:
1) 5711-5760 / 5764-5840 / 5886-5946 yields -3.3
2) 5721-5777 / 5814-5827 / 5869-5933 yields -0.9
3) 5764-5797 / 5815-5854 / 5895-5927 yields -2.4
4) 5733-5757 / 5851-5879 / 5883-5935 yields -1.0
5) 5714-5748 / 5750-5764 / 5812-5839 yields 0.9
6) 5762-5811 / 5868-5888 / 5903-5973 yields 0.4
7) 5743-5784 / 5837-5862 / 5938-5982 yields -0.8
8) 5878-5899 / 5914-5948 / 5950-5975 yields -1.5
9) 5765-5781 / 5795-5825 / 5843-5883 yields -0.6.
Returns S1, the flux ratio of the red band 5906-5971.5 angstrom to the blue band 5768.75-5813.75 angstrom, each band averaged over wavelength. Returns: 1.0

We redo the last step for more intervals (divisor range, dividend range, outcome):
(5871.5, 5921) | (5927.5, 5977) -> 1.06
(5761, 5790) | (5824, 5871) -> 1.03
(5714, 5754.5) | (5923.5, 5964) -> 0.96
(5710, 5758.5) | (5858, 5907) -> 0.92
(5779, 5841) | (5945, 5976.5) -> 0.97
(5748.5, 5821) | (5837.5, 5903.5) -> 0.95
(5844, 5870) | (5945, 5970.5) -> 1.00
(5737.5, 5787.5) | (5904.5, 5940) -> 0.99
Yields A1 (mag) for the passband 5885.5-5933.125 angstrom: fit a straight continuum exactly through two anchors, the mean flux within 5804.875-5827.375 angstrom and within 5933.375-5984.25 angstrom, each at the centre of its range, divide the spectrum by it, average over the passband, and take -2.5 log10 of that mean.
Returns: 0.10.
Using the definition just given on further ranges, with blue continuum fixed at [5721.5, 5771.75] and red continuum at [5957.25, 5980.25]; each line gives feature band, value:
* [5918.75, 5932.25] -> 0.05 mag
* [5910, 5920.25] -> 0.02 mag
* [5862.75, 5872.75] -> 0.04 mag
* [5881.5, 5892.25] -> 0.15 mag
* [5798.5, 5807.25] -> -0.05 mag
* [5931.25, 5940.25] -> 0.01 mag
